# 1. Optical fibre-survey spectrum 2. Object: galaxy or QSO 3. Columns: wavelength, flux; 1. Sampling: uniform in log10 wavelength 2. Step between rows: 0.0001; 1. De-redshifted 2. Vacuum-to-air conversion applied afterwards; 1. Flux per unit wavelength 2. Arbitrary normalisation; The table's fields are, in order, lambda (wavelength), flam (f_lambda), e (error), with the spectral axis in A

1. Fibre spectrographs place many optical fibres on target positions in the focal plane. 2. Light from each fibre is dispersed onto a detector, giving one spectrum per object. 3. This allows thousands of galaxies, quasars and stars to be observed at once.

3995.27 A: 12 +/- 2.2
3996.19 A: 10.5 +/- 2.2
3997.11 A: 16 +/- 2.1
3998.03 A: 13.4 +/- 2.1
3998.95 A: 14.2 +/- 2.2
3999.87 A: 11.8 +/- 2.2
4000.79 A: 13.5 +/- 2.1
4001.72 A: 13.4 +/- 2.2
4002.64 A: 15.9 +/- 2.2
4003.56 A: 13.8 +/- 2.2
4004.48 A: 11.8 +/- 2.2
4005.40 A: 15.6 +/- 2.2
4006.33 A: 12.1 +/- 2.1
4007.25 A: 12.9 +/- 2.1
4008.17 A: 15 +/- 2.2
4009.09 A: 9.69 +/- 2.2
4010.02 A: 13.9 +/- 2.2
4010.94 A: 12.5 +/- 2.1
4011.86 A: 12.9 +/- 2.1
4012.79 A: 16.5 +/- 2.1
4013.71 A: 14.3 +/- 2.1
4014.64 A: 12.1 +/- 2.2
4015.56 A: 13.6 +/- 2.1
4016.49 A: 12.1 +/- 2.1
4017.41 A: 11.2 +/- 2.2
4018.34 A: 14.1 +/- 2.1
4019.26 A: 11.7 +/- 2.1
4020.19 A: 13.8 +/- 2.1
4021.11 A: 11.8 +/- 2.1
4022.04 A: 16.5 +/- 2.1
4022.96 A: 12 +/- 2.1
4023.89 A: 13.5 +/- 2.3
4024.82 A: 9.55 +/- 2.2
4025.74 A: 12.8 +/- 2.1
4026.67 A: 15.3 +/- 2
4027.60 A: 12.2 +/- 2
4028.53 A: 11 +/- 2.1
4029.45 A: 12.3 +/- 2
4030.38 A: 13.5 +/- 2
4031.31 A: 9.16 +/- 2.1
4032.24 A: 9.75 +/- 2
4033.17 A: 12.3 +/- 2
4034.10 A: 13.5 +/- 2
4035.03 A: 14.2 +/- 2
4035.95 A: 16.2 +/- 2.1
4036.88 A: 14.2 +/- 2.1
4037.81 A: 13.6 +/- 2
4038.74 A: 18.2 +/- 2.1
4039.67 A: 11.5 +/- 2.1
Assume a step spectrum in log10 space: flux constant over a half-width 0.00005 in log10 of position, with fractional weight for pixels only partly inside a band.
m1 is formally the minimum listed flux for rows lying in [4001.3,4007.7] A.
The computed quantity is 11.8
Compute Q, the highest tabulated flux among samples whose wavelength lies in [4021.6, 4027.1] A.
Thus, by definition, 16.5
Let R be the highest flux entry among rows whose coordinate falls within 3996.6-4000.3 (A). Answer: 16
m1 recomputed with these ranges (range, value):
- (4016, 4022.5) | 11.2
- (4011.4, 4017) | 12.1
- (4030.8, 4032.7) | 9.16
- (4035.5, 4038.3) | 13.6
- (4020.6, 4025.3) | 9.55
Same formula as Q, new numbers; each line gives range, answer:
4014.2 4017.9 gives 13.6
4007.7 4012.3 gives 15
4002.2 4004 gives 15.9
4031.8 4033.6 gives 12.3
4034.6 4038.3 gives 16.2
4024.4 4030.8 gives 15.3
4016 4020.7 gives 14.1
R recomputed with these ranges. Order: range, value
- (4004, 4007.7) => 15.6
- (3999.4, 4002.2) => 13.5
